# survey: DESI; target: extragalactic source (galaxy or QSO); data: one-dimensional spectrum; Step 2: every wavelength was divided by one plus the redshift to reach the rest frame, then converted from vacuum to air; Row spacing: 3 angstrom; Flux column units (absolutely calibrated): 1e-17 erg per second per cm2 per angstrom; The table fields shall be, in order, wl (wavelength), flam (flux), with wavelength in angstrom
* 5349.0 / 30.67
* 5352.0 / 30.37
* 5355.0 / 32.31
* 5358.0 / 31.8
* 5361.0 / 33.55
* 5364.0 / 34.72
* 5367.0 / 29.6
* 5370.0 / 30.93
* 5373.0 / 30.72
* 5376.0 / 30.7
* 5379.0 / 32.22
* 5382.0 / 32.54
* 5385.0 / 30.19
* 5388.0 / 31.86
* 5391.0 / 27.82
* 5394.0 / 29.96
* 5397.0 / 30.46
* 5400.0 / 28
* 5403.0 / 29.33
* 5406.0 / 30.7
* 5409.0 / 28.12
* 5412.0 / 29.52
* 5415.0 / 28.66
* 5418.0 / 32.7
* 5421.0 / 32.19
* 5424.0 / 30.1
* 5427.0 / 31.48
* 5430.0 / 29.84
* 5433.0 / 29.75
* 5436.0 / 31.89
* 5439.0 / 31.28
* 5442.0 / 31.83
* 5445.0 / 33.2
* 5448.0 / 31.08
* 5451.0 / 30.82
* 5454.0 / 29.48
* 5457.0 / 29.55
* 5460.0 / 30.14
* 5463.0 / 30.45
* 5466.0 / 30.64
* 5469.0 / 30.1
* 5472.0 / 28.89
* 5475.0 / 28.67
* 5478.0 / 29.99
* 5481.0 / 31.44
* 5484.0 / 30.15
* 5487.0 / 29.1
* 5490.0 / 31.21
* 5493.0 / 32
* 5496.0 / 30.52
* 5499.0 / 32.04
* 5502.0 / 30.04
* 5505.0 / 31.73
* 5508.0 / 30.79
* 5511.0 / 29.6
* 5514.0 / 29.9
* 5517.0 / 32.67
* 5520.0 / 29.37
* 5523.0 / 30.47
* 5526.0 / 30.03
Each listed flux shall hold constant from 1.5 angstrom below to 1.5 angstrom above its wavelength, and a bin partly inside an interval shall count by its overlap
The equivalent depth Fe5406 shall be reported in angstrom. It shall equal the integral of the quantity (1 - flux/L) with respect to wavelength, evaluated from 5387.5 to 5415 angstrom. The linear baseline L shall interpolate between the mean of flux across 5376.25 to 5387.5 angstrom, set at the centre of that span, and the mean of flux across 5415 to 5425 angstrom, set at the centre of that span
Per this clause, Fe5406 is 1.8 angstrom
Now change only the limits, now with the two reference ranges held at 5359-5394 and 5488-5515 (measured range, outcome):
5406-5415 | 0.6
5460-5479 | 0.7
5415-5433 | 0.1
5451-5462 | 0.4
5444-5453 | -0.1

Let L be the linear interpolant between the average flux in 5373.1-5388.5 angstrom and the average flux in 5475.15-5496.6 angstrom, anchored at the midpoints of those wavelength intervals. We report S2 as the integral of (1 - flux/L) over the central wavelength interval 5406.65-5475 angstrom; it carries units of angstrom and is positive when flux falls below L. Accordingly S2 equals 0.9 angstrom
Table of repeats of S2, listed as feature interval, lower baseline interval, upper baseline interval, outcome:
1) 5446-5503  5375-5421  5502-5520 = 0.4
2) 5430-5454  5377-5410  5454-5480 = -1.0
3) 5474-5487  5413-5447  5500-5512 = 0.3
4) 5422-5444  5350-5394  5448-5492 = -0.3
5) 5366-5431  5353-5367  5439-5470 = 3.1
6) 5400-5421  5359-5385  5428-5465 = 0.9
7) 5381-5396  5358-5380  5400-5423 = 0.3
